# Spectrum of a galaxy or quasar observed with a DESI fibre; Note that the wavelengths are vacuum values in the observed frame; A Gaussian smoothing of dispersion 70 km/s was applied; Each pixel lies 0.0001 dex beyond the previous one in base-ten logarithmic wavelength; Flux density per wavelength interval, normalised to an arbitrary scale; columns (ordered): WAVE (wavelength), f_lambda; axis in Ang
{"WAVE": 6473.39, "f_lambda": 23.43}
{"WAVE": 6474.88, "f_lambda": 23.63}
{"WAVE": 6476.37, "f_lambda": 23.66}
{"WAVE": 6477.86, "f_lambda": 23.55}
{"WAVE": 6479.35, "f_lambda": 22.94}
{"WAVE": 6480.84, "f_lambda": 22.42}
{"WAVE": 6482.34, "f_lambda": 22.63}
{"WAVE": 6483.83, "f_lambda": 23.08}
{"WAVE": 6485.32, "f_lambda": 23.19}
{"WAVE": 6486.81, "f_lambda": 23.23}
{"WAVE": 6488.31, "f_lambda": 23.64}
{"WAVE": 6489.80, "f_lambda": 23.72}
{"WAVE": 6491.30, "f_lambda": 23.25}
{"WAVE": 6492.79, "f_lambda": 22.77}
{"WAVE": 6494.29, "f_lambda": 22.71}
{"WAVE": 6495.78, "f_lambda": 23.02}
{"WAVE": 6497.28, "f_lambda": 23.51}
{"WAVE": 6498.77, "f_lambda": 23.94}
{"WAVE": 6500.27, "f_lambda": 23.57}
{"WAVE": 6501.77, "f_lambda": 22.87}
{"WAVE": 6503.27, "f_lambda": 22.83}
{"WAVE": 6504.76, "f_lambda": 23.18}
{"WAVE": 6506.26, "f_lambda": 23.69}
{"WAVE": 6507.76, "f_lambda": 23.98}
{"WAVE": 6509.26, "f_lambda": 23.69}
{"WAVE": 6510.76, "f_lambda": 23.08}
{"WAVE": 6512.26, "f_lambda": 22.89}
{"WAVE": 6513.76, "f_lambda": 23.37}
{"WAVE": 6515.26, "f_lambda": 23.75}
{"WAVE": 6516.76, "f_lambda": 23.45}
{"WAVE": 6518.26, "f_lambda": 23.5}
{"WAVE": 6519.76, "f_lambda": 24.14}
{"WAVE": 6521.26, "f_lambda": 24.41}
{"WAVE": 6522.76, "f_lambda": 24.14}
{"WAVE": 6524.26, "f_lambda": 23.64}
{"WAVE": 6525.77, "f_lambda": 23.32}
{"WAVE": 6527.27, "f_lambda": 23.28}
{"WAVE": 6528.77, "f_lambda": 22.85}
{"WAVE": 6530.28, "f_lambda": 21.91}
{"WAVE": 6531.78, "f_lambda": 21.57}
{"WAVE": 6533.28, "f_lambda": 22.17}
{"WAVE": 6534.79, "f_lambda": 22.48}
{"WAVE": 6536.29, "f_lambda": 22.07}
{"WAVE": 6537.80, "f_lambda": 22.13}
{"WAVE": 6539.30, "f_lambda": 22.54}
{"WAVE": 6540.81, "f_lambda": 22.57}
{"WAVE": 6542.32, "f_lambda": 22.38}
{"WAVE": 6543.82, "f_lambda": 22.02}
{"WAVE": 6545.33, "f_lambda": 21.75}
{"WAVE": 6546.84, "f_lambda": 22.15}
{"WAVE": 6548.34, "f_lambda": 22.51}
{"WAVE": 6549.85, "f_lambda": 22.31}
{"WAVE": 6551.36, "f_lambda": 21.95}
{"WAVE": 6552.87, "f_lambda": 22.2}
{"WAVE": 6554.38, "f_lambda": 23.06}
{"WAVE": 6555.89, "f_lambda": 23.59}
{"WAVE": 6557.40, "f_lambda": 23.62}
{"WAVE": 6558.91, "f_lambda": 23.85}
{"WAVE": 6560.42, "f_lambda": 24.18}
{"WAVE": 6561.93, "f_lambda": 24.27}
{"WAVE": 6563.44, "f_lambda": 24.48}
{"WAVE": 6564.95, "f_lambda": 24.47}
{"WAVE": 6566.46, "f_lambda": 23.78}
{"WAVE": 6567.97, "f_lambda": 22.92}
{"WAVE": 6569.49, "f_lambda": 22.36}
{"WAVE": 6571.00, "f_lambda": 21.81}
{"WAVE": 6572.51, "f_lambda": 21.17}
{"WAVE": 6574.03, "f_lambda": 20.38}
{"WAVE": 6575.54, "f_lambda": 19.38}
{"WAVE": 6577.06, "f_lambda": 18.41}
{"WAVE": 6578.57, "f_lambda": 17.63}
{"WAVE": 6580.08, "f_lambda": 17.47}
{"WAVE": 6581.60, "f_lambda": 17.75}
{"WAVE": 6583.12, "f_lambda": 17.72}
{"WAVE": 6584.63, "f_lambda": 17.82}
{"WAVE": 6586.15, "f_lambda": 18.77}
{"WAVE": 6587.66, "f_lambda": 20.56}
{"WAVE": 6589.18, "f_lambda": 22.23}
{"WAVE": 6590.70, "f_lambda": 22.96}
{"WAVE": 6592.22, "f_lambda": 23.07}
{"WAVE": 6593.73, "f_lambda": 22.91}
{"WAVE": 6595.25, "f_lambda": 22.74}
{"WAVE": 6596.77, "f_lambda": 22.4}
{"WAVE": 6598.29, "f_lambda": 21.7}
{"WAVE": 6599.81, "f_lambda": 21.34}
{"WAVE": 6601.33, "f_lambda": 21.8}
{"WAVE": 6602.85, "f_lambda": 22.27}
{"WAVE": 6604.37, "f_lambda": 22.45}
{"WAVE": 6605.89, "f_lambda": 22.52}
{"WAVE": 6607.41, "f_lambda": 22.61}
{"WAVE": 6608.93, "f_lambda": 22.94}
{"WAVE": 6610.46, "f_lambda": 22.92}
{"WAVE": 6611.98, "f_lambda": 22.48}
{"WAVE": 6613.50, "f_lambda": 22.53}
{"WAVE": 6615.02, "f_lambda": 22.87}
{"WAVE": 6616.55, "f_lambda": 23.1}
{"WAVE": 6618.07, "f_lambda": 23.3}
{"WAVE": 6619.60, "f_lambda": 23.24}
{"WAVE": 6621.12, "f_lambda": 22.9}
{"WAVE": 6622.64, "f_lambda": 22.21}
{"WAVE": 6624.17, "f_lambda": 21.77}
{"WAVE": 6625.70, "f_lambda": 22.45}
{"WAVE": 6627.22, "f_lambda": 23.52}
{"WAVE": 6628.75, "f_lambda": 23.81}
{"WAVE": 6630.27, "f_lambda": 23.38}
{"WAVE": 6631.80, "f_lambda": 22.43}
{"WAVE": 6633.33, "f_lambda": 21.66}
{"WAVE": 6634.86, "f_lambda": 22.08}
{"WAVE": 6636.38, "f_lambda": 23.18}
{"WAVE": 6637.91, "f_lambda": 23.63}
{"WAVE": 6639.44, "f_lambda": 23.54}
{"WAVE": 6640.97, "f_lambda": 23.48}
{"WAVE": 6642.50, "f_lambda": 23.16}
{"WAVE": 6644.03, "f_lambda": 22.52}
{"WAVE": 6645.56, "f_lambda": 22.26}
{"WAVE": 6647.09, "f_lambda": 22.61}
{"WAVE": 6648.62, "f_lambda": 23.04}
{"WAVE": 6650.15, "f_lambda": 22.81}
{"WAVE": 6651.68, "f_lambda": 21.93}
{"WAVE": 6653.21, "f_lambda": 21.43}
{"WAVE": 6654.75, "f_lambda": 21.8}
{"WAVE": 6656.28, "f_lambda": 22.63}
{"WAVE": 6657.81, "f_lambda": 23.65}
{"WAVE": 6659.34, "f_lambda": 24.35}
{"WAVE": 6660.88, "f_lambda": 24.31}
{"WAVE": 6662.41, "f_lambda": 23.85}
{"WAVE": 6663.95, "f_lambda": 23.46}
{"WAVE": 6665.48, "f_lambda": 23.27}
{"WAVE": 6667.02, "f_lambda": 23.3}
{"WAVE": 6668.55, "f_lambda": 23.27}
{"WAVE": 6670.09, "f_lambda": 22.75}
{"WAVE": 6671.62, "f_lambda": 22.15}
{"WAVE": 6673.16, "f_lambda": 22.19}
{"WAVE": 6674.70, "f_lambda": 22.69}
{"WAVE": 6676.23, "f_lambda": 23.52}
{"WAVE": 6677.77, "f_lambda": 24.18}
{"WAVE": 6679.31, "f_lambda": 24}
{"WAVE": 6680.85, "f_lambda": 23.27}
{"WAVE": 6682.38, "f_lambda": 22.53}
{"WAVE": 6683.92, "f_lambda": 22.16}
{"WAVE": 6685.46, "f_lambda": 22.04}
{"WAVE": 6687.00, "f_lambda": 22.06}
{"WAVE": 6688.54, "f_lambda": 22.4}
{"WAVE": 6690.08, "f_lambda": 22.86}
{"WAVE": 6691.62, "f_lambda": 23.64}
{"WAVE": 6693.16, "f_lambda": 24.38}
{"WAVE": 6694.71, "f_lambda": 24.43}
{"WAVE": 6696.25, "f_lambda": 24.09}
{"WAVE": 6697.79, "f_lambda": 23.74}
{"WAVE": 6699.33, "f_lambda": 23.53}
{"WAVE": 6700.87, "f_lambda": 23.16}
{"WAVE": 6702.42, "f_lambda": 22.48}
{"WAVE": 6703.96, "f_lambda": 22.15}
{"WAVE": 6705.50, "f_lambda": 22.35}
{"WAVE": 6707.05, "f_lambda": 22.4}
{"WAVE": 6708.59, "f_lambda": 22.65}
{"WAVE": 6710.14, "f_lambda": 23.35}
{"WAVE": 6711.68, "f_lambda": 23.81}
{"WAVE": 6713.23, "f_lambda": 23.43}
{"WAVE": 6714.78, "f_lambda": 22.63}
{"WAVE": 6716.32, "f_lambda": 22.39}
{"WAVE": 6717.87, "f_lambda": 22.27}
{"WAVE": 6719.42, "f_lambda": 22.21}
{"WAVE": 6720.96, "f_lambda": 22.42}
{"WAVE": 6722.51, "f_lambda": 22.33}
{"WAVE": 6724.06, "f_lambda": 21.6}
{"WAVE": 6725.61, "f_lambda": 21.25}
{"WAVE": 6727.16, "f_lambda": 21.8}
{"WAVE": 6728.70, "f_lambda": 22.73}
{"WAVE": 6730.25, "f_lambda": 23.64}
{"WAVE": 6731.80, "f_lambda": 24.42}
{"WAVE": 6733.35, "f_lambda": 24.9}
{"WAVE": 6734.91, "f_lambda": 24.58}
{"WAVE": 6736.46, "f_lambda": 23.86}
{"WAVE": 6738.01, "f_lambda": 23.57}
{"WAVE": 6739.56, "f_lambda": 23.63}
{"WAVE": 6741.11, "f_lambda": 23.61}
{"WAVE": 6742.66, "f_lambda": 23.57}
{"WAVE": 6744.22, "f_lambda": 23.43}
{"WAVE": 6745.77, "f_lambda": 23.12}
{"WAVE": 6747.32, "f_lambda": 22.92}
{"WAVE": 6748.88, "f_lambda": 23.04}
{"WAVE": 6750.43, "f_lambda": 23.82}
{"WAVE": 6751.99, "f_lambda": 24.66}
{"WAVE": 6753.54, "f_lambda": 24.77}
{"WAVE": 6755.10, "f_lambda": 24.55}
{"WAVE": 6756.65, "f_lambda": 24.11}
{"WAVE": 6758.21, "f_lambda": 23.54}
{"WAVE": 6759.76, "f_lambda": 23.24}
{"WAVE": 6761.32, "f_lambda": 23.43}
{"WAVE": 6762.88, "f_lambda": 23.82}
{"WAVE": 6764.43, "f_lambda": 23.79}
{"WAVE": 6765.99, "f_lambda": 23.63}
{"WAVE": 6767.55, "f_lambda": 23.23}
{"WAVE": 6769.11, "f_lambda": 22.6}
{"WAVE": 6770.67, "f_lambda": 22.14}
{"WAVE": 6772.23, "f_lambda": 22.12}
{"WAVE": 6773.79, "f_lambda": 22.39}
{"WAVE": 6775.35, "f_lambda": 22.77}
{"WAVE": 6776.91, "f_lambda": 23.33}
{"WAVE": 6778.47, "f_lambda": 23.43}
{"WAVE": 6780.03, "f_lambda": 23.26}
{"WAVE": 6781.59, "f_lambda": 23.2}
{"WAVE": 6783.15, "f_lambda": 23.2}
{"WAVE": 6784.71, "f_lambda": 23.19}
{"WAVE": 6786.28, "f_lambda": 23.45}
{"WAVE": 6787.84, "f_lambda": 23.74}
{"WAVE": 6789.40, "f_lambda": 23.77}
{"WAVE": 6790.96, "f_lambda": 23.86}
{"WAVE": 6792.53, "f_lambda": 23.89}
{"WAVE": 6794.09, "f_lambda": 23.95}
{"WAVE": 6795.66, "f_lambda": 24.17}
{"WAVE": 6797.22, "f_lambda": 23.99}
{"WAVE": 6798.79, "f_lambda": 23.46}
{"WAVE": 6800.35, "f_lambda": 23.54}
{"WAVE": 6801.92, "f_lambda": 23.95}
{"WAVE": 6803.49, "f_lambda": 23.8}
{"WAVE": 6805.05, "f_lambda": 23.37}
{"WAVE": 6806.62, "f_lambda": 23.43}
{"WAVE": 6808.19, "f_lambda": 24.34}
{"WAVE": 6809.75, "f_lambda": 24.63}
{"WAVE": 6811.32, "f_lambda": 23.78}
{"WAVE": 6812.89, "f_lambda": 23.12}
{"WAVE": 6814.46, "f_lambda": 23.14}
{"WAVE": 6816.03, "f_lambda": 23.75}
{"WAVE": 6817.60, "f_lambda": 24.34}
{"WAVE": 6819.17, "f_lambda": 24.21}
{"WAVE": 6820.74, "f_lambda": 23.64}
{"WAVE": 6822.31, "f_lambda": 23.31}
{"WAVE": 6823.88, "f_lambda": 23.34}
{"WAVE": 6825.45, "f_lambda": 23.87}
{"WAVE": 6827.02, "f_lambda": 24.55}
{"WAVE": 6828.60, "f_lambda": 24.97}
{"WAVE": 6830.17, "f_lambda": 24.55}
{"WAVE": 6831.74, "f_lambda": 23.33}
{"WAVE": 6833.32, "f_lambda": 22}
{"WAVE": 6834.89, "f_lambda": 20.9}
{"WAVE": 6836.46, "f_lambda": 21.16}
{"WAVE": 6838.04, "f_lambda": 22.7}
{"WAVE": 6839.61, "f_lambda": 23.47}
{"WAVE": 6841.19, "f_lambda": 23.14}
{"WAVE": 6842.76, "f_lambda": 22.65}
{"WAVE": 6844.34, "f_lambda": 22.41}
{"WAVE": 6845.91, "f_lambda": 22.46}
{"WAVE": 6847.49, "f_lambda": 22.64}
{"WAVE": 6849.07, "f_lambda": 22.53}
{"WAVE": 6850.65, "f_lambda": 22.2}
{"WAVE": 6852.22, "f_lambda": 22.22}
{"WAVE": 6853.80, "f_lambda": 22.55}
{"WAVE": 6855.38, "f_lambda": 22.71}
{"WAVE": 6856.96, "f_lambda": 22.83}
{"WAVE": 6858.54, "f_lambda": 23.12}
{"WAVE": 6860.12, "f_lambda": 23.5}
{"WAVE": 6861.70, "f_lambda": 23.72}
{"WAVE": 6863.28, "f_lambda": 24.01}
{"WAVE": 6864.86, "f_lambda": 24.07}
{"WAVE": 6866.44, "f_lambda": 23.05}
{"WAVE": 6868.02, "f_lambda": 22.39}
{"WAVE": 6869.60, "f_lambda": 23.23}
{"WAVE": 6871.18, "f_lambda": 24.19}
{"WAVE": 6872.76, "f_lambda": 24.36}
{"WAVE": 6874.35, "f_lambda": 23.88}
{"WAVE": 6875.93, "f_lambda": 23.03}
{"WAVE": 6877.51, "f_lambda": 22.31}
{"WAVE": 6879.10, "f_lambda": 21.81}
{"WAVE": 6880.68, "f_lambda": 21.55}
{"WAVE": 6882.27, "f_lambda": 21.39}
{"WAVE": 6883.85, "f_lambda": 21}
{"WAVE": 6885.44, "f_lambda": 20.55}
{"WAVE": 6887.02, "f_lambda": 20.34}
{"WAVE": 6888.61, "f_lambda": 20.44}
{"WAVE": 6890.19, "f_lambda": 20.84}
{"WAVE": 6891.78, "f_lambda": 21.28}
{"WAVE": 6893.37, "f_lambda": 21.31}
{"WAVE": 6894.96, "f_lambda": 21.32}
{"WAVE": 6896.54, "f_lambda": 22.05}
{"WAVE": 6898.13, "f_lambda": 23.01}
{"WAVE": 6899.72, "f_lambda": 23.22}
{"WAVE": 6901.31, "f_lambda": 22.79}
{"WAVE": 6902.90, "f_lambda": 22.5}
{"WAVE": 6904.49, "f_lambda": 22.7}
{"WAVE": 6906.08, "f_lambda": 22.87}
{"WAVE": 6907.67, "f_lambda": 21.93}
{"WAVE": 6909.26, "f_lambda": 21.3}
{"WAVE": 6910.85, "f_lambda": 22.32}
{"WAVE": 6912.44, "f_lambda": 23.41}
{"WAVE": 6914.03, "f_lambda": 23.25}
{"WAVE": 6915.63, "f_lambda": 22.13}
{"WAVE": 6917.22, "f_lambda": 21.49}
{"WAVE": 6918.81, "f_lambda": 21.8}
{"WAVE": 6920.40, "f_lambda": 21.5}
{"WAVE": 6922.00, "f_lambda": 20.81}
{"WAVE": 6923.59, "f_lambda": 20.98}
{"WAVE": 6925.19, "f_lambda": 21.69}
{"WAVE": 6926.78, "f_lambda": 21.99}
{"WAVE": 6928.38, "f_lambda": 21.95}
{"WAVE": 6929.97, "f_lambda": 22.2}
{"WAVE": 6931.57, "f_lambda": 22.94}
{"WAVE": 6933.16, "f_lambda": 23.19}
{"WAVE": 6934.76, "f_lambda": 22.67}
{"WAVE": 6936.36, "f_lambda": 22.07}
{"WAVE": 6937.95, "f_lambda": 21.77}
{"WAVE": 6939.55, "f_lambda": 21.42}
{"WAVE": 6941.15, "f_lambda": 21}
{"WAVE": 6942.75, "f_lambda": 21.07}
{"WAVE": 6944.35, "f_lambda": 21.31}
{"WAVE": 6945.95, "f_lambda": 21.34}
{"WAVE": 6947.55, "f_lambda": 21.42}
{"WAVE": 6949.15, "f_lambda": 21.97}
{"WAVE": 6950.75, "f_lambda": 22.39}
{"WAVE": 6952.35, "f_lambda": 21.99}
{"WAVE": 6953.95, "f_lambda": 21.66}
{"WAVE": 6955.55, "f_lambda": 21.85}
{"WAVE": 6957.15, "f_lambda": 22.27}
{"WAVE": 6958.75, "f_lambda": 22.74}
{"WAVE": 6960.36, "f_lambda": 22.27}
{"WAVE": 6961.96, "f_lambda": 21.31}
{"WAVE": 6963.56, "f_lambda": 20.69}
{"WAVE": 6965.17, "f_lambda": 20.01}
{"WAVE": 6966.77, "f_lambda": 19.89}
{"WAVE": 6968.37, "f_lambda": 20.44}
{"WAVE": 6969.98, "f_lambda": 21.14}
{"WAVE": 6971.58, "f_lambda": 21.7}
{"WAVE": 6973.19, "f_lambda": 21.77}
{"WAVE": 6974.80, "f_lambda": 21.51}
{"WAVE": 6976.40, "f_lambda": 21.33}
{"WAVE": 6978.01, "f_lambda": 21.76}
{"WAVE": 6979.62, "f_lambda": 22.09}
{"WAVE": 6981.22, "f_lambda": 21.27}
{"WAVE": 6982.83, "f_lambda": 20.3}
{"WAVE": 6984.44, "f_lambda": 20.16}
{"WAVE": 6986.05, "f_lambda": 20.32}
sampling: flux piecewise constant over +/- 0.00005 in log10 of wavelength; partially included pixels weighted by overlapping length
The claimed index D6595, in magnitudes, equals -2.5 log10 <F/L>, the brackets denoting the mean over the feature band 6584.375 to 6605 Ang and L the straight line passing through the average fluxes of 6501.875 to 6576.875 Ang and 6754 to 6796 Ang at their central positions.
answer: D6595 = 0.06 mag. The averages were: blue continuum 22.8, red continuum 23.4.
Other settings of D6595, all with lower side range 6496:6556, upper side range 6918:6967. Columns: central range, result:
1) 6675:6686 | -0.030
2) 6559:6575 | -0.007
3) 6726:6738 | -0.061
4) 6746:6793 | -0.057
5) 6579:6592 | 0.168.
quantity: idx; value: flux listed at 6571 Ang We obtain 21.81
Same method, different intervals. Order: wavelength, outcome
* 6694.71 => 24.43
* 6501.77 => 22.87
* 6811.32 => 23.78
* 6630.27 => 23.38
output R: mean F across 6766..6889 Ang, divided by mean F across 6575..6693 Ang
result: 1.04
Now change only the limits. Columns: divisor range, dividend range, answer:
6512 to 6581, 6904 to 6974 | 0.97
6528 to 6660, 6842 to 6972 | 0.99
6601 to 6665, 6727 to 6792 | 1.03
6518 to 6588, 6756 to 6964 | 1.03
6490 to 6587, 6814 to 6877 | 1.04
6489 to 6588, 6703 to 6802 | 1.04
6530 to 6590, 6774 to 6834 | 1.09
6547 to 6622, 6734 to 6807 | 1.07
